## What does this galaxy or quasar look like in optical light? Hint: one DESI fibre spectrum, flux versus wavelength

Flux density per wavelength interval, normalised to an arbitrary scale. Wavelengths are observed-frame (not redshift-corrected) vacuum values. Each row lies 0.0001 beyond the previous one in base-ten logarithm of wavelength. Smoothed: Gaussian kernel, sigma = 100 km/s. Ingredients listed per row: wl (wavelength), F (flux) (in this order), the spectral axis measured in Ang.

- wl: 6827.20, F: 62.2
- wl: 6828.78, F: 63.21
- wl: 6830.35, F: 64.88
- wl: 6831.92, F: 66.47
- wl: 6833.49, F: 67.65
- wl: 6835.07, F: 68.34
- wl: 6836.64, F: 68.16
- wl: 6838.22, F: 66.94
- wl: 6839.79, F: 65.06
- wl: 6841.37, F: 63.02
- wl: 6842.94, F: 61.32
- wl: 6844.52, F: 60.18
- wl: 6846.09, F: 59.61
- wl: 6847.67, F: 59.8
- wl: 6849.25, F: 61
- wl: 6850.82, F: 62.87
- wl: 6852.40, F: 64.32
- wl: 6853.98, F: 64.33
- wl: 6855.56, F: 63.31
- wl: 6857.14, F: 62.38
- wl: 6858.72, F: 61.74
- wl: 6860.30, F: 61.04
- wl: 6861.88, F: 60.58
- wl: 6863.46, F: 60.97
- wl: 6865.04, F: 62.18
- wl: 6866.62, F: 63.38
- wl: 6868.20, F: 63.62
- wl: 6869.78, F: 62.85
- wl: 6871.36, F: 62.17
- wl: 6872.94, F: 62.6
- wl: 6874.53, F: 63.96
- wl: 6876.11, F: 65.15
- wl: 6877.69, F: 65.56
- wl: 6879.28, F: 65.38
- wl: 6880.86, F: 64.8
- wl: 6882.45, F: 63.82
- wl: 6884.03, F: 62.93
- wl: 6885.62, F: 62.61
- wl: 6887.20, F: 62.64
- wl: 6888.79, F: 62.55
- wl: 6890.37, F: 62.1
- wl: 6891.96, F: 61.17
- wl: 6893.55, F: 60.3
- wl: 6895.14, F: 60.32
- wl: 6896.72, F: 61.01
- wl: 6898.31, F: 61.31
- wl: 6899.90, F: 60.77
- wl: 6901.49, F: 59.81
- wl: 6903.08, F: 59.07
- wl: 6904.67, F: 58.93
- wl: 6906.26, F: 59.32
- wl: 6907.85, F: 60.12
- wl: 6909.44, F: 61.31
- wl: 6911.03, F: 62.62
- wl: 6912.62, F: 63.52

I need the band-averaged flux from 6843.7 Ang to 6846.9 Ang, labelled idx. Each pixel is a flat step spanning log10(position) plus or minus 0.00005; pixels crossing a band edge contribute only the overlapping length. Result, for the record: 59.9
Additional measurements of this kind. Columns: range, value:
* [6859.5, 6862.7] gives 60.8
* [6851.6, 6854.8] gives 64.2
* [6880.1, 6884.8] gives 63.8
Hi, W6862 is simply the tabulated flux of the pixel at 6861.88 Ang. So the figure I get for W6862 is 60.58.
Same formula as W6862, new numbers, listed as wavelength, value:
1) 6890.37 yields 62.1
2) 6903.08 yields 59.07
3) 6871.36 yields 62.17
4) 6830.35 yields 64.88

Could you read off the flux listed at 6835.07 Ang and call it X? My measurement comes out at 68.34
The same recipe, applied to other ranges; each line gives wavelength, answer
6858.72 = 61.74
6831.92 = 66.47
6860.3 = 61.04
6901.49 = 59.81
